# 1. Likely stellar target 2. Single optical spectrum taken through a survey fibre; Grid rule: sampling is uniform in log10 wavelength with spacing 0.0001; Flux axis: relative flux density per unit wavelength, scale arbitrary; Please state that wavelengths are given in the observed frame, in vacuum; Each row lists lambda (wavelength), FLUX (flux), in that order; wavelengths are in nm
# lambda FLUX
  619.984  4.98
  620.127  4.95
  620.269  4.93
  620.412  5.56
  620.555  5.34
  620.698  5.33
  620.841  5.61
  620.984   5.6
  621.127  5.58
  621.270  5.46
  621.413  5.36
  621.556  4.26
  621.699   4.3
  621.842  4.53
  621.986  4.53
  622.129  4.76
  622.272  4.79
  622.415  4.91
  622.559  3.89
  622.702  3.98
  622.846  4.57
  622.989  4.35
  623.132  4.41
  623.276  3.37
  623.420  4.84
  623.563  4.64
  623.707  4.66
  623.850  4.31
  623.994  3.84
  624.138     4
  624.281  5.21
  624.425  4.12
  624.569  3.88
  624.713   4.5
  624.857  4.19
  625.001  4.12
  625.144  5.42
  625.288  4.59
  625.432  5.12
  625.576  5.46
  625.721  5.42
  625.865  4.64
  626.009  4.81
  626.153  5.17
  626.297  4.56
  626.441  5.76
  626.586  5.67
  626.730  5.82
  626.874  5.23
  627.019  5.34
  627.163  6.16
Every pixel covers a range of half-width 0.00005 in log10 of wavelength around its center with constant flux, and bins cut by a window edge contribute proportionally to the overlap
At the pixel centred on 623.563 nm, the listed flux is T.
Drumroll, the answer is 4.64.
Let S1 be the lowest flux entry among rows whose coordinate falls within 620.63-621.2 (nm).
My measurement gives 5.33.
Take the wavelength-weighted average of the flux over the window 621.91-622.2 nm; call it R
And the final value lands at 4.63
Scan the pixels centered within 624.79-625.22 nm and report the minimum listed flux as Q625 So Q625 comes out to 4.12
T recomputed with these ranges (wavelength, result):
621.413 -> 5.36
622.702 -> 3.98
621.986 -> 4.53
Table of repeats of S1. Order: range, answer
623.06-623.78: 3.37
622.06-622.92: 3.89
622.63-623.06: 3.98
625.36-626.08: 4.64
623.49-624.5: 3.84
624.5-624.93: 3.88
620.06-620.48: 4.93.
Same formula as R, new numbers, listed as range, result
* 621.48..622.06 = 4.41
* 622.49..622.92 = 4.15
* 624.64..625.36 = 4.57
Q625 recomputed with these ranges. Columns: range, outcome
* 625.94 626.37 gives 4.56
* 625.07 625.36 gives 4.59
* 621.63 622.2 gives 4.3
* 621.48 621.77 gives 4.26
